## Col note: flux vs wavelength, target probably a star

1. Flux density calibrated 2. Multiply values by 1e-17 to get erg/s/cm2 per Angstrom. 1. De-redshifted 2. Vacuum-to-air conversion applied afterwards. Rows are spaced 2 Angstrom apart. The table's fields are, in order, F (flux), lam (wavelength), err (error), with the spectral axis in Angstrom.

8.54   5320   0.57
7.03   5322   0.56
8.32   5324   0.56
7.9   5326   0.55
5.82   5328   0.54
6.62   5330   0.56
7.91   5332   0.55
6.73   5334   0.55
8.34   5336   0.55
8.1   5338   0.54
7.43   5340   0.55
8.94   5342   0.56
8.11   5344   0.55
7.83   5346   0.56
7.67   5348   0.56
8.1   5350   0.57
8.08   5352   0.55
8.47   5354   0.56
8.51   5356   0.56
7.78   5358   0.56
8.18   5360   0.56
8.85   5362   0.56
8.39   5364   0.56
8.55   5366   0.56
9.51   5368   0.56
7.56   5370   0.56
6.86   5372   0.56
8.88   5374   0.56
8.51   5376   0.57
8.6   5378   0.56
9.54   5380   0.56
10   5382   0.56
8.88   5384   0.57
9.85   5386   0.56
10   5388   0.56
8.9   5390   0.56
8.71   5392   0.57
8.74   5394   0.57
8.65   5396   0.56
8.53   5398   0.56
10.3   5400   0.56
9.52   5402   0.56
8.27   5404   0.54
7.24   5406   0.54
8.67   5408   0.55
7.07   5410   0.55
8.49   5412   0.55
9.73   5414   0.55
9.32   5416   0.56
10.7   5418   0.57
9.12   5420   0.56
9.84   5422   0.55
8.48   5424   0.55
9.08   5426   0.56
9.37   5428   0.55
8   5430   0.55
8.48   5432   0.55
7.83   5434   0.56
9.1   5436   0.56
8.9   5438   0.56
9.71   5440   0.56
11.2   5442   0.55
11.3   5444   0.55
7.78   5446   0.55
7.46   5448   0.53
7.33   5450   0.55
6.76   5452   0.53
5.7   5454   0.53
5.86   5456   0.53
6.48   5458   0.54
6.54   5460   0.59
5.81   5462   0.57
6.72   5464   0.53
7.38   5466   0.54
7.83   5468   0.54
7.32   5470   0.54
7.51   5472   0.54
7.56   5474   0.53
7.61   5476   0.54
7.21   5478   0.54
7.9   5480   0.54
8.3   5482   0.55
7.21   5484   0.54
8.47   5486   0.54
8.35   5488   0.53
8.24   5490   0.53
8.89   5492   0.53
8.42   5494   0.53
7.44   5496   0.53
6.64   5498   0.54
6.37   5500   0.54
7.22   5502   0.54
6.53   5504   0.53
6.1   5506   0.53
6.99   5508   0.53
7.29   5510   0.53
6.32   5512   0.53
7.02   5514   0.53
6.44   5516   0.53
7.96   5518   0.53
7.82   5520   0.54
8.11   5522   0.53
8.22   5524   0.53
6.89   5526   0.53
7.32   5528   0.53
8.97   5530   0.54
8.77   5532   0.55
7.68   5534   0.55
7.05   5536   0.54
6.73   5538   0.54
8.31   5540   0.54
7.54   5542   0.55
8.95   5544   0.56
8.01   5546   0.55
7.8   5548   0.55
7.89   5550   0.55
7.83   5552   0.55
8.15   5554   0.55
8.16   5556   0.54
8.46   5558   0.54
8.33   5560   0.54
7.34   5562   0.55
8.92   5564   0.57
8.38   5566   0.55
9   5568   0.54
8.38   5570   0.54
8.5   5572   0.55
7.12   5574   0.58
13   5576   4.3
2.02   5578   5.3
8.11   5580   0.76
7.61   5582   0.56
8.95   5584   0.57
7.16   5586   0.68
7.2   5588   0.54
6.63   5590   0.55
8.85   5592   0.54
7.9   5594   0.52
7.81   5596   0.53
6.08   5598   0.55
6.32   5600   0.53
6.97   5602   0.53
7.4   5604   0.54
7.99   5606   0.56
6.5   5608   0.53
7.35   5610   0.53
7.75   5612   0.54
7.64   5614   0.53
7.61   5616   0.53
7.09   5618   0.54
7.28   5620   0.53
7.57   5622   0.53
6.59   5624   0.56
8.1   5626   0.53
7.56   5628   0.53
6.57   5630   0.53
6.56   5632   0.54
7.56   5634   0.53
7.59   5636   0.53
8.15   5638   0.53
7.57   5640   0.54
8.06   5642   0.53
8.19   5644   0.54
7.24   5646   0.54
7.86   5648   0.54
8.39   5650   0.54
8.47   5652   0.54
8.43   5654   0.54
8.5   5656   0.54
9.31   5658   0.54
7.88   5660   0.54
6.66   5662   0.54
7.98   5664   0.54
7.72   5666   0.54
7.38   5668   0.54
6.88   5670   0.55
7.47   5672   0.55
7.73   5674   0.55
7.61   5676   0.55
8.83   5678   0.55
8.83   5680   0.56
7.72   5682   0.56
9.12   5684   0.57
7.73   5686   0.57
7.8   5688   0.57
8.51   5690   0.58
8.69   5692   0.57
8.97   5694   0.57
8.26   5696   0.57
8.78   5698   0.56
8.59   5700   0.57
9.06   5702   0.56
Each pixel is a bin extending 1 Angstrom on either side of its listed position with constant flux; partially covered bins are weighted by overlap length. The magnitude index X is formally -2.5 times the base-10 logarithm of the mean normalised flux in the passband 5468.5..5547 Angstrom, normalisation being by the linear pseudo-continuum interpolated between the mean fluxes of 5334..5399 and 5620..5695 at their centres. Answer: 0.08 mag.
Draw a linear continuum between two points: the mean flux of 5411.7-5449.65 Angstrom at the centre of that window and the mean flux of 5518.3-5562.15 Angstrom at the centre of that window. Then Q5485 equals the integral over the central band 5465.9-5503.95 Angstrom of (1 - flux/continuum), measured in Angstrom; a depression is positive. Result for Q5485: 3.9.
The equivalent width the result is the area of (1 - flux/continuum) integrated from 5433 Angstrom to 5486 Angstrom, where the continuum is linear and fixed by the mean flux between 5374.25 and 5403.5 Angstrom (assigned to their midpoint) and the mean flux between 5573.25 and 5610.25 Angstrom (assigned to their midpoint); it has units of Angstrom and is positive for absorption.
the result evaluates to 5.3 Angstrom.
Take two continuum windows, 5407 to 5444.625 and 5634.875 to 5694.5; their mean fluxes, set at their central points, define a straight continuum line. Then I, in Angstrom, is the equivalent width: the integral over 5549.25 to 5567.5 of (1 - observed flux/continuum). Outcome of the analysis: 0.7 Angstrom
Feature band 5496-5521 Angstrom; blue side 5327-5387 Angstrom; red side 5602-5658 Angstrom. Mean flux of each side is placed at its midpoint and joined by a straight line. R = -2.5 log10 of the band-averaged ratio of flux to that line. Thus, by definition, 0.14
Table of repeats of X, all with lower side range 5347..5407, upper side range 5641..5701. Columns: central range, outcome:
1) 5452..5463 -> 0.354 mag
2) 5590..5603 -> 0.138 mag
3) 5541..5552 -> 0.043 mag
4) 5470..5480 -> 0.133 mag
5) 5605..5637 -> 0.123 mag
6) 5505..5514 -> 0.245 mag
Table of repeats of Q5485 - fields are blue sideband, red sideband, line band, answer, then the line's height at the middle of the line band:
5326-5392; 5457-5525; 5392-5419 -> -3.0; 7.97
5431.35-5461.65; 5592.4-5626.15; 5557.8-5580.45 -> -2.0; 7.47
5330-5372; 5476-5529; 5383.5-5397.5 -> -2.1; 7.92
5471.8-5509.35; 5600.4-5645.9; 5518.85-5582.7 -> -4.3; 7.48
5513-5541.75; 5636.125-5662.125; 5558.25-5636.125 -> 3.2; 7.9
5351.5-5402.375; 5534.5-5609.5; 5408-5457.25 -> -0.6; 8.49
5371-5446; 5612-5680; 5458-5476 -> 3.3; 8.7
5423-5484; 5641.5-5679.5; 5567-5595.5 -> 0.1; 7.91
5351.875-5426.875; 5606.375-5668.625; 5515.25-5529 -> 1.1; 8.19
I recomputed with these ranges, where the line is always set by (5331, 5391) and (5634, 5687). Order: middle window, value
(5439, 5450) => -1.31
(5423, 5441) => -0.97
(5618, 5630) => 1.05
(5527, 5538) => 0.43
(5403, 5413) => 0.49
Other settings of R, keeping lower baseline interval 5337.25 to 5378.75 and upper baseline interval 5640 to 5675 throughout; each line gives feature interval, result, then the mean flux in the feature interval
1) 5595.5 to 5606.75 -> 0.13 mag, 7.04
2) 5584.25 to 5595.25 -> 0.04 mag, 7.65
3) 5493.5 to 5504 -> 0.14 mag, 7.1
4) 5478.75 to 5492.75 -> -0.01 mag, 8.16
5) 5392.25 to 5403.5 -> -0.11 mag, 9.08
